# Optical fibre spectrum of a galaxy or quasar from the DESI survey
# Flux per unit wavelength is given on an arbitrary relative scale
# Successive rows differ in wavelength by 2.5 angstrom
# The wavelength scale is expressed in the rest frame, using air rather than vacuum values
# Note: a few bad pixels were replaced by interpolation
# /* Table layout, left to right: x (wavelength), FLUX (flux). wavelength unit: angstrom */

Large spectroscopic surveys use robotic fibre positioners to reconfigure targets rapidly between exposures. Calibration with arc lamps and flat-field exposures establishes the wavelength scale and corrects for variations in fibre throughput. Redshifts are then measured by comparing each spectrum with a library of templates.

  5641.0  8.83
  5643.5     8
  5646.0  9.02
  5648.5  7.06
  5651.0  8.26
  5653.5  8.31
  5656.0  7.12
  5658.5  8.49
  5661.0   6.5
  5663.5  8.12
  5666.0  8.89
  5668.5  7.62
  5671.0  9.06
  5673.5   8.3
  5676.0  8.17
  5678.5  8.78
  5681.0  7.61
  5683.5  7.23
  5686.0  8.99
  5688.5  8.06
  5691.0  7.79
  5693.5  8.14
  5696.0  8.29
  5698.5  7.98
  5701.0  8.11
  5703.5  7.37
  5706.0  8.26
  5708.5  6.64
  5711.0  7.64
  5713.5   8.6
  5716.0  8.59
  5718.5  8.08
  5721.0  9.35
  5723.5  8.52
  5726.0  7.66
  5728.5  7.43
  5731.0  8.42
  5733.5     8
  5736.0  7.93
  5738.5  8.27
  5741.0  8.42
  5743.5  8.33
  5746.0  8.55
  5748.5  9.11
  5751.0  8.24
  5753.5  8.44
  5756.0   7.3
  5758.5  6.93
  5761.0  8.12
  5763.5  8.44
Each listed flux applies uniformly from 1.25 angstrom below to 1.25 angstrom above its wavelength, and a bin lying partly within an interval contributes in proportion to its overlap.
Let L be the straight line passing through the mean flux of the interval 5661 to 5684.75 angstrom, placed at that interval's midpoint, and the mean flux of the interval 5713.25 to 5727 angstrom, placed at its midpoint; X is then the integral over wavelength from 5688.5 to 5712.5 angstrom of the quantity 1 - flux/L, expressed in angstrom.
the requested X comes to 1.4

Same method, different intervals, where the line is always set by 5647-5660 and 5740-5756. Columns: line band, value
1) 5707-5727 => 0.2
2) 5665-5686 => -0.7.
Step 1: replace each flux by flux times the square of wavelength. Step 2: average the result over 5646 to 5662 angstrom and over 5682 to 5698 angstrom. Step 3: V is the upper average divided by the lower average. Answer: 1.05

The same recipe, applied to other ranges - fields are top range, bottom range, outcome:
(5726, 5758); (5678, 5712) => 1.05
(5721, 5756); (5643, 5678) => 1.05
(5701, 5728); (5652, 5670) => 1.04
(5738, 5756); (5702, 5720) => 1.08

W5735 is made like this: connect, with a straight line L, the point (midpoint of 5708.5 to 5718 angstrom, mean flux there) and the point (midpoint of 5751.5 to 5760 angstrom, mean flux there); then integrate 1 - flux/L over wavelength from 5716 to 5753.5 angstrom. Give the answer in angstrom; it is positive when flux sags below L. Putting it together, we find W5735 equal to -2.3 angstrom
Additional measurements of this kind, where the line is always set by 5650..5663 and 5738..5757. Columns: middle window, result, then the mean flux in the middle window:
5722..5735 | 0.3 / 8.03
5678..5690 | -0.2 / 8.09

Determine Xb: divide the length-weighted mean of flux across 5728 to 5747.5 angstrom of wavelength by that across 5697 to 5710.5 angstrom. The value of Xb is 1.1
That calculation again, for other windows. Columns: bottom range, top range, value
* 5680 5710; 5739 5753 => 1.08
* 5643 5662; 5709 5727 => 1.05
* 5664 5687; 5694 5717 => 0.96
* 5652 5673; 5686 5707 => 1.00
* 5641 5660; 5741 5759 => 1.02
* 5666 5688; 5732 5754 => 1.01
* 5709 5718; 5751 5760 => 0.94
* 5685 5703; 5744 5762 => 0.99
